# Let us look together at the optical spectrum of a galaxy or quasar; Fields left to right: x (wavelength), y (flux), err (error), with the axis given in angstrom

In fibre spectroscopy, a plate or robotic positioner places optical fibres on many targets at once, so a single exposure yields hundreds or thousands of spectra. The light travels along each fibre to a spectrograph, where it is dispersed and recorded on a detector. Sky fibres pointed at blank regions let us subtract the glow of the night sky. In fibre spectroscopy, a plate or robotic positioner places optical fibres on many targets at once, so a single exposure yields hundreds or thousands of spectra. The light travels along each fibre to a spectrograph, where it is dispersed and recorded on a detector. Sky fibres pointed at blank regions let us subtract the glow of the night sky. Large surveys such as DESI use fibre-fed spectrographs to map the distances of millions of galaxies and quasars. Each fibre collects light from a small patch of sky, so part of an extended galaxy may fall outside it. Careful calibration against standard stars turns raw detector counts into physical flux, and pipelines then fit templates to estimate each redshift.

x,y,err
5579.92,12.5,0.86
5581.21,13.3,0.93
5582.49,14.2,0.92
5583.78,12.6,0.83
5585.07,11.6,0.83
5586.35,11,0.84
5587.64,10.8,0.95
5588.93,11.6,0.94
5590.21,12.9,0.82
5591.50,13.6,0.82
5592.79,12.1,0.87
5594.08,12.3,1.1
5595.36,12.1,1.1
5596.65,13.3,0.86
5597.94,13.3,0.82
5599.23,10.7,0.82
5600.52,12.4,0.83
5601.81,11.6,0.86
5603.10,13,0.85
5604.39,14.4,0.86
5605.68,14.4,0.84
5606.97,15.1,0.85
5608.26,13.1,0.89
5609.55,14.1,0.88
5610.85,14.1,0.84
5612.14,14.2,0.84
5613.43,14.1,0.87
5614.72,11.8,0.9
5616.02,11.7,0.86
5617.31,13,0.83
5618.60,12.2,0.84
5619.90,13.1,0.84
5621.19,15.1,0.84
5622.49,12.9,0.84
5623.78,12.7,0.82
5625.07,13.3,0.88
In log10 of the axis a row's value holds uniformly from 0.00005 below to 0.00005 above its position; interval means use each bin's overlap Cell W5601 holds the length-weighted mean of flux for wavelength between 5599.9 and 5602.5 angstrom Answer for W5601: 12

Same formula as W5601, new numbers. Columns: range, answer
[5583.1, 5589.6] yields 11.5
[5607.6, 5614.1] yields 13.9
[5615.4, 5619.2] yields 12.3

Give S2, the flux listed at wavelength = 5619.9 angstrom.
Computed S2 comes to 13.1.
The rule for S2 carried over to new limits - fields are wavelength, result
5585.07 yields 11.6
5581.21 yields 13.3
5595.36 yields 12.1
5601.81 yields 11.6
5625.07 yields 13.3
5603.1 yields 13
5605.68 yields 14.4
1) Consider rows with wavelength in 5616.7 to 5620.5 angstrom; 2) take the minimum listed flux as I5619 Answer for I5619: 12.2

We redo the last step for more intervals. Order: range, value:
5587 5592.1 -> 10.8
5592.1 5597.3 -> 12.1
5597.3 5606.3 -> 10.7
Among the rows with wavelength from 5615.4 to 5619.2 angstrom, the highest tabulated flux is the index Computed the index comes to 13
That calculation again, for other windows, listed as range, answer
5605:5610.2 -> 15.1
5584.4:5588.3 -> 11.6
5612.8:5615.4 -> 14.1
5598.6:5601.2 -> 12.4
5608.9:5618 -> 14.2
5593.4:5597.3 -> 13.3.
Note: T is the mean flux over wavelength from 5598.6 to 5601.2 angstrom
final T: 11.6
